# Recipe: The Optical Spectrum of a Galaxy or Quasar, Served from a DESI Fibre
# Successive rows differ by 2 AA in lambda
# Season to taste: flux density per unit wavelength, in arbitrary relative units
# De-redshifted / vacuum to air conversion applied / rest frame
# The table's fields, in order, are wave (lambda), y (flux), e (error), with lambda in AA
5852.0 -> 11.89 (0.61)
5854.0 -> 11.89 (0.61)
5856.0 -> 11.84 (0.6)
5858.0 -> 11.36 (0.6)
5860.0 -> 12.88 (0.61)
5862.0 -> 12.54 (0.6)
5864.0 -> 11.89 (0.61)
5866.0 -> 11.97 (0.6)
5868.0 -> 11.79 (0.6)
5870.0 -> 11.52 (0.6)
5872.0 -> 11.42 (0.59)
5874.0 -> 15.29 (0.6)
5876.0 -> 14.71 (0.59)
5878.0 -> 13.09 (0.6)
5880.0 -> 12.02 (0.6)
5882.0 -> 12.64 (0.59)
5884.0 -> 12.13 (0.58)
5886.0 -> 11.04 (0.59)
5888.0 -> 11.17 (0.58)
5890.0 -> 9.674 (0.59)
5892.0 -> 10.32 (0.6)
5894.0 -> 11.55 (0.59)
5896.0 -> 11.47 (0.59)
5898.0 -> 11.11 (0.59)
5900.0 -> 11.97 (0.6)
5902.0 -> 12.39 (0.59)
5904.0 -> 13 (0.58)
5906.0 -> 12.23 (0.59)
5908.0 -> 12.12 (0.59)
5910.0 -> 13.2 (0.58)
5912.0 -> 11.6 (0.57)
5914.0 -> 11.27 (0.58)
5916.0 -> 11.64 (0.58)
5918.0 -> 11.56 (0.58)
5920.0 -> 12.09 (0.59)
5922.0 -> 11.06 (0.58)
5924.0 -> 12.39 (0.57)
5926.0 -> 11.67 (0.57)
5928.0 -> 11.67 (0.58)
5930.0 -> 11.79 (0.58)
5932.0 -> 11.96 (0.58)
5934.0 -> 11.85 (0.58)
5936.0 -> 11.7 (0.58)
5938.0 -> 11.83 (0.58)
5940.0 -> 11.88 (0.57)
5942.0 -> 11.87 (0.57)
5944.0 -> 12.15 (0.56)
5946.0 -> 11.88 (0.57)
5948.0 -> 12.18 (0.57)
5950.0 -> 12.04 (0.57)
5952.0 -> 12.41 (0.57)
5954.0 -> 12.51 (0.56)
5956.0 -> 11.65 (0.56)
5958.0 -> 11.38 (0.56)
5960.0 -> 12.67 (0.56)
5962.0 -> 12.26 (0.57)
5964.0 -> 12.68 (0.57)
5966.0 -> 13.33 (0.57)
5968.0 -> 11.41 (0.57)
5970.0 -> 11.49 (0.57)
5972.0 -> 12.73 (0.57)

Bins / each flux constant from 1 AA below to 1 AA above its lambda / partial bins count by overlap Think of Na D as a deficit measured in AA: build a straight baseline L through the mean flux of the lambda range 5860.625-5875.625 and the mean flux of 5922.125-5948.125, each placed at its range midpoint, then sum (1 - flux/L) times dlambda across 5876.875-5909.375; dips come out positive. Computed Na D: 1.2 AA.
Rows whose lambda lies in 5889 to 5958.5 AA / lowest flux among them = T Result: 9.674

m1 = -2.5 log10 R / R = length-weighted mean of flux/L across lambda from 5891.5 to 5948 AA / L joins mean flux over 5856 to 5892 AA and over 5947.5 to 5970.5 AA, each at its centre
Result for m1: 0.028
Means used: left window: 12.1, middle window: 11.8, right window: 12.2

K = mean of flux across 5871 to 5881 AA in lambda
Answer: 13.3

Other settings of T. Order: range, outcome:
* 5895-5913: 11.11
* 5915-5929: 11.06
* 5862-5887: 11.04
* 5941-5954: 11.87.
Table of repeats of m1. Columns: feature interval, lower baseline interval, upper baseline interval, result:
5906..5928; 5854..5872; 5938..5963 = 0.01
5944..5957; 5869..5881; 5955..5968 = 0.02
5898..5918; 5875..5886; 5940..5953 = 0.03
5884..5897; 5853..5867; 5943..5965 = 0.11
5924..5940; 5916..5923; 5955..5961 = -0.01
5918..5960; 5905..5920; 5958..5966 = 0.03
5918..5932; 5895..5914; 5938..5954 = 0.03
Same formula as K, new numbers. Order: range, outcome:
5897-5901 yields 11.5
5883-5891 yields 11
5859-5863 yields 12.7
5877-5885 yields 12.5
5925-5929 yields 11.7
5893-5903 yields 11.7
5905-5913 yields 12.3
